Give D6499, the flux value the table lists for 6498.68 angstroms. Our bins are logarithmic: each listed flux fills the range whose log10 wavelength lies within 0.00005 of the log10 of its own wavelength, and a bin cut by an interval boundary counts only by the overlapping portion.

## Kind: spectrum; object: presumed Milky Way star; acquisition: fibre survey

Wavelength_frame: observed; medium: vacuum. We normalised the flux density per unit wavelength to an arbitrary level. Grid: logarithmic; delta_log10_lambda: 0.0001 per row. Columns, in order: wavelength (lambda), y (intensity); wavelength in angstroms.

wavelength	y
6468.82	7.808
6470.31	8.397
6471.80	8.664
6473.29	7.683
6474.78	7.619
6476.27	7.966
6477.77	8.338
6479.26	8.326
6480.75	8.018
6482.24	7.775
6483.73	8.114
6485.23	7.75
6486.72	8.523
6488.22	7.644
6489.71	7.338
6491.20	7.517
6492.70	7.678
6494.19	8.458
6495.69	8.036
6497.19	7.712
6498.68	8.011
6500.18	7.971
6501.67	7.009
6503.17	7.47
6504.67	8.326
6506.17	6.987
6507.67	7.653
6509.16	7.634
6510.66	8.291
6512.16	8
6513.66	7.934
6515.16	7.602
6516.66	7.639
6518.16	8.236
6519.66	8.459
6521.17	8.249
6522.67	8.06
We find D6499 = 8.011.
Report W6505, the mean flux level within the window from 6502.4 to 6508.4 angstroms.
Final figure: 7.6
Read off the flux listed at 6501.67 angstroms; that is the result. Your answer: 7.009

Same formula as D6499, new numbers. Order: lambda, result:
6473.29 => 7.683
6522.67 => 8.06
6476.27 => 7.966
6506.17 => 6.987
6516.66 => 7.639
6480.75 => 8.018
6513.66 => 7.934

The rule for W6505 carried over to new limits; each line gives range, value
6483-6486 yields 7.93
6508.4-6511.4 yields 7.98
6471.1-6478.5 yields 8.04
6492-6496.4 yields 8.06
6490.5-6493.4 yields 7.58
